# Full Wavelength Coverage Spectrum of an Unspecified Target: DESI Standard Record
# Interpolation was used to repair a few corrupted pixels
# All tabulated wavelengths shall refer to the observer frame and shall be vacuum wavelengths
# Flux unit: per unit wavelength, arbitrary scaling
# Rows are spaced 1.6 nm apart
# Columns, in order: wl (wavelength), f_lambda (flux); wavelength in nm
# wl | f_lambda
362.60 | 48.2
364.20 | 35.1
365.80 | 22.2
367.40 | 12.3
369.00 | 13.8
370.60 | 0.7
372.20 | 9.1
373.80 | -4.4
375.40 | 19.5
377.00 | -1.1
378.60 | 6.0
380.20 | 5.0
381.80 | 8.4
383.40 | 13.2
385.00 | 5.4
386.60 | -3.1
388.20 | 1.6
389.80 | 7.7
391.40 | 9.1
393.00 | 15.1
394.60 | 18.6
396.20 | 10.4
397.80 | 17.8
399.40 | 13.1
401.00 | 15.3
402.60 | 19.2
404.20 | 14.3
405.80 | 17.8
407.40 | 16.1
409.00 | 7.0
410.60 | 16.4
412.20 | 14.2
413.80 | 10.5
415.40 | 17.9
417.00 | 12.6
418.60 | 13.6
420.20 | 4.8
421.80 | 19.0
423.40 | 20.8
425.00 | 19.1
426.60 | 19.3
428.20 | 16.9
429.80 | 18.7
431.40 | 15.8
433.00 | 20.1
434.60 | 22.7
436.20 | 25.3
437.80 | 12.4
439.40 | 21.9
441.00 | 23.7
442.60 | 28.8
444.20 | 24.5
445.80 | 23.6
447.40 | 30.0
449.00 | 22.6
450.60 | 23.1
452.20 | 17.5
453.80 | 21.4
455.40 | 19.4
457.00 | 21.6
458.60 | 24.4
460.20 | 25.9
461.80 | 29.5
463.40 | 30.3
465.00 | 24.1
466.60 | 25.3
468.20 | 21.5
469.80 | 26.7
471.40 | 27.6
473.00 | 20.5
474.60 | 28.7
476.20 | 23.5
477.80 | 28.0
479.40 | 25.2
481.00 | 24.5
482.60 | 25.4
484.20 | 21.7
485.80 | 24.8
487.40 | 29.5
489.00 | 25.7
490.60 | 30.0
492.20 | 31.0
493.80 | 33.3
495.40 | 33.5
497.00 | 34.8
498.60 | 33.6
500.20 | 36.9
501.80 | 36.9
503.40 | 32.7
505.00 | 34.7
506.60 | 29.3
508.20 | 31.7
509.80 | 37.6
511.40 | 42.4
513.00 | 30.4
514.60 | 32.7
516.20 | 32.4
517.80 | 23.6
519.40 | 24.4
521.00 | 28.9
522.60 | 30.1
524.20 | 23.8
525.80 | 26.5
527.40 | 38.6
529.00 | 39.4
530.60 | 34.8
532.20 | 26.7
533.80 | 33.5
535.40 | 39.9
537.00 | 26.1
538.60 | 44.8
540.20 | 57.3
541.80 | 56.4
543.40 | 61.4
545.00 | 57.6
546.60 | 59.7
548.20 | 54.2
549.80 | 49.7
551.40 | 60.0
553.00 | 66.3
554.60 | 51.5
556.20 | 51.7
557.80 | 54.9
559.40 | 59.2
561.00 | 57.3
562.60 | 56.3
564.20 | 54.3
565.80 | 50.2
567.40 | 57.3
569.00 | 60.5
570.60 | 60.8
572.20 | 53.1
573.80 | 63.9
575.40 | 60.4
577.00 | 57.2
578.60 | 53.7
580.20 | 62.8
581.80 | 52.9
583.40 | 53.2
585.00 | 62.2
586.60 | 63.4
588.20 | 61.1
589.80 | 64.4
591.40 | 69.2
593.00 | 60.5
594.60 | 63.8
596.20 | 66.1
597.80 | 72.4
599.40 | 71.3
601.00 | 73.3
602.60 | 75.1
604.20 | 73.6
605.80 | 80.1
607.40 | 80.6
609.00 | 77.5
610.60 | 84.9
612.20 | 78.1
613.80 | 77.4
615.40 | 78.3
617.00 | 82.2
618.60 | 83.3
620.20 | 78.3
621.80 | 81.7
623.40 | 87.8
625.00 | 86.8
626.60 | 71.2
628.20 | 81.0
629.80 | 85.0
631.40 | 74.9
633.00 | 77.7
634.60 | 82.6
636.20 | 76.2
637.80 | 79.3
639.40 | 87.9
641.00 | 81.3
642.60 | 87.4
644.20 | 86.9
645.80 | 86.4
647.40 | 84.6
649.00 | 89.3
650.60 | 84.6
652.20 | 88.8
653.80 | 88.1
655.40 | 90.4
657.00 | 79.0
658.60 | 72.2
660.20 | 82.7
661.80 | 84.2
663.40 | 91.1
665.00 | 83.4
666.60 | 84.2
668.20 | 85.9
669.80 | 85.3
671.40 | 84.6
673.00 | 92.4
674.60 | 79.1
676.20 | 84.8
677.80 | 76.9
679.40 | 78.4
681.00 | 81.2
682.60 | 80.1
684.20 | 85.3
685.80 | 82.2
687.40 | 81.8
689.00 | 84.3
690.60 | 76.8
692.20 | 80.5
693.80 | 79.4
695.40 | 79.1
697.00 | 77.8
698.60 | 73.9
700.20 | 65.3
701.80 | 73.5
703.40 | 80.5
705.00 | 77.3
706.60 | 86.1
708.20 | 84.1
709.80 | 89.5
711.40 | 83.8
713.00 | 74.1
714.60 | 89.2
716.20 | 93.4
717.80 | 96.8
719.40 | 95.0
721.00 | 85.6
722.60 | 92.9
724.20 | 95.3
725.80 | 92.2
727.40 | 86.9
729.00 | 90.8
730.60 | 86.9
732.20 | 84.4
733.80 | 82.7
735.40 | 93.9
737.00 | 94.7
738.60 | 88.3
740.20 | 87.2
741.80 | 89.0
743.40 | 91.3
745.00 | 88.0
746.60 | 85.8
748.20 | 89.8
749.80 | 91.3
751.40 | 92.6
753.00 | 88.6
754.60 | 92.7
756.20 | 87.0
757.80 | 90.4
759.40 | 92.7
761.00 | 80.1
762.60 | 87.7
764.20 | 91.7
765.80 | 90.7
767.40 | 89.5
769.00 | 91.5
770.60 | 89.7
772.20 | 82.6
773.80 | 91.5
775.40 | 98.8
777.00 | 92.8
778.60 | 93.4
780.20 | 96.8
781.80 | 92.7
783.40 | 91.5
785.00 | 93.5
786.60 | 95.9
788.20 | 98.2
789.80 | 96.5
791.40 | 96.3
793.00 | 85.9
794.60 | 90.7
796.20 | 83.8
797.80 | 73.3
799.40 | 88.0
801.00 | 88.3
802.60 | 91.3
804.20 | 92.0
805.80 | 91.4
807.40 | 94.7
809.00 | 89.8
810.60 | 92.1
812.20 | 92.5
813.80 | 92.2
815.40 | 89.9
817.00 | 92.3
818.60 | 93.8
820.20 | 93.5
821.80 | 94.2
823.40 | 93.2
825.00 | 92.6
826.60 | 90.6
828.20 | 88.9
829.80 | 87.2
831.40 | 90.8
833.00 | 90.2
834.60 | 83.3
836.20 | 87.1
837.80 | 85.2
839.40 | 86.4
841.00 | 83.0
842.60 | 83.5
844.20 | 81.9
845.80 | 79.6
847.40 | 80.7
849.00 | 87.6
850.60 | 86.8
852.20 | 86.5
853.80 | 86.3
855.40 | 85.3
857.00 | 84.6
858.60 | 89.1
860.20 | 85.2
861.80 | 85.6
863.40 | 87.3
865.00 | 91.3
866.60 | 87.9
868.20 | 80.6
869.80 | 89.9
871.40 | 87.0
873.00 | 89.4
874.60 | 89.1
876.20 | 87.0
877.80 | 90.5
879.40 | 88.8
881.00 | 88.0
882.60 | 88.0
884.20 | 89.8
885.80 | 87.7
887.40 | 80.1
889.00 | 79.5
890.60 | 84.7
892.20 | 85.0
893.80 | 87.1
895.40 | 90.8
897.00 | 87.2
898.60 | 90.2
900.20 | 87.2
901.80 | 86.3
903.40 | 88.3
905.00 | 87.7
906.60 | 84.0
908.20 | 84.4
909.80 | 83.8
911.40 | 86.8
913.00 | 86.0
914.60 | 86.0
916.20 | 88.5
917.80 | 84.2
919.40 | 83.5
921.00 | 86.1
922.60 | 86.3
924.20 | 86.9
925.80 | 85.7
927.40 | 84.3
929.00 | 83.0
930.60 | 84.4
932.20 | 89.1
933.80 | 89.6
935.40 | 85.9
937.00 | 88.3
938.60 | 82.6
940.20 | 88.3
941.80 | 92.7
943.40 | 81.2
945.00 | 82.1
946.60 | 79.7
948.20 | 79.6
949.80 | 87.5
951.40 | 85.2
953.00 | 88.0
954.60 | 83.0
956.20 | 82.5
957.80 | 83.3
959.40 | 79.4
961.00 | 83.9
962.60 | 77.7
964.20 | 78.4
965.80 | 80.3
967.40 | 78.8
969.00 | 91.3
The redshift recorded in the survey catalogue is 0.35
